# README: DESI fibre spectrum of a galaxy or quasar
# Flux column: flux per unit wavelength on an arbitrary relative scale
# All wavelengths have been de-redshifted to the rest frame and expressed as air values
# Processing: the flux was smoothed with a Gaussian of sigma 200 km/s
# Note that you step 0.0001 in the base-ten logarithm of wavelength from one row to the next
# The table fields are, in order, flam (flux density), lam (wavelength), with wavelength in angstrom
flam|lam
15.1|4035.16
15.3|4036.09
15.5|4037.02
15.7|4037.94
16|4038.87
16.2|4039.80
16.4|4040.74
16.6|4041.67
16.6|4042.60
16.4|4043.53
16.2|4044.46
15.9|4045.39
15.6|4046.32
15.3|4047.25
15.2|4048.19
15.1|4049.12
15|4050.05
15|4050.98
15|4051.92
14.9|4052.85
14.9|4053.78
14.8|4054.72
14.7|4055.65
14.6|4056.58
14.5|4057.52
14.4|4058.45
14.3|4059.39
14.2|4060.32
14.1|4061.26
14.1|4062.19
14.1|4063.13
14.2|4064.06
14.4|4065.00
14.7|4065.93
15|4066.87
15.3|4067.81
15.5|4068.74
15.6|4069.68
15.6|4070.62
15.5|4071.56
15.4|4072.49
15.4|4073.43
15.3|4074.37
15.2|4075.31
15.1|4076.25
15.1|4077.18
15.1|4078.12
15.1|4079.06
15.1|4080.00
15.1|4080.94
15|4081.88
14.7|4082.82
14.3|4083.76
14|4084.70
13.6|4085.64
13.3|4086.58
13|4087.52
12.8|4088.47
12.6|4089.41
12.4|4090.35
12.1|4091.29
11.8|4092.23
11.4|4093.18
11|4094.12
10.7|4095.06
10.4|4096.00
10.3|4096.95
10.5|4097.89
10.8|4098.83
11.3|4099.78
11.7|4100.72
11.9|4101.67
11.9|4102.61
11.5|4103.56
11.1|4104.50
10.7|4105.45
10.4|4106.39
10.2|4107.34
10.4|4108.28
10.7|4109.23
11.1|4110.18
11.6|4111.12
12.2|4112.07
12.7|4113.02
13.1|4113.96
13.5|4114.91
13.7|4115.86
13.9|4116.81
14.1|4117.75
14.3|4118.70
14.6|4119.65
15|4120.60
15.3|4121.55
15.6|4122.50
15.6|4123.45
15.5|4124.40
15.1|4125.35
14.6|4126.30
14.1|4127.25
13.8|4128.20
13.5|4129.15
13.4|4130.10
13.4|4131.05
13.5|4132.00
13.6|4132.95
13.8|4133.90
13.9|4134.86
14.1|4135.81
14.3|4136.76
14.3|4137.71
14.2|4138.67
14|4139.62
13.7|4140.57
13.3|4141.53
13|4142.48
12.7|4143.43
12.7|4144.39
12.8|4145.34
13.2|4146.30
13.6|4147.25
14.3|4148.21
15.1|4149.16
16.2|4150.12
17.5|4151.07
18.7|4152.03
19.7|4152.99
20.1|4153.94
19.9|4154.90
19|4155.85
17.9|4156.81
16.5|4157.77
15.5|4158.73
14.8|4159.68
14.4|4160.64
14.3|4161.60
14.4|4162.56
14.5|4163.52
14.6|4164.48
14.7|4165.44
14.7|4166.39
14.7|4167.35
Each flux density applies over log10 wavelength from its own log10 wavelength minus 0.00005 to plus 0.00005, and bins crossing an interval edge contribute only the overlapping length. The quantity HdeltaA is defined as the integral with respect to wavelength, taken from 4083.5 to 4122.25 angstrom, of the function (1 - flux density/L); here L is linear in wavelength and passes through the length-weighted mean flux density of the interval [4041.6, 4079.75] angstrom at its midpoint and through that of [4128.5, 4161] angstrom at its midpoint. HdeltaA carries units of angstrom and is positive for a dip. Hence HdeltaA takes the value 7.21 angstrom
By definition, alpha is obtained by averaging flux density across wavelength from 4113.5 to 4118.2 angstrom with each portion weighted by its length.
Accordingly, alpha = 13.7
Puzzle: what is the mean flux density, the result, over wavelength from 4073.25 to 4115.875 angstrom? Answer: 12.6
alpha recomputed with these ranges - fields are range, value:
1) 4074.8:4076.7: 15.1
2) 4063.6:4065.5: 14.3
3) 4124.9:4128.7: 14.4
